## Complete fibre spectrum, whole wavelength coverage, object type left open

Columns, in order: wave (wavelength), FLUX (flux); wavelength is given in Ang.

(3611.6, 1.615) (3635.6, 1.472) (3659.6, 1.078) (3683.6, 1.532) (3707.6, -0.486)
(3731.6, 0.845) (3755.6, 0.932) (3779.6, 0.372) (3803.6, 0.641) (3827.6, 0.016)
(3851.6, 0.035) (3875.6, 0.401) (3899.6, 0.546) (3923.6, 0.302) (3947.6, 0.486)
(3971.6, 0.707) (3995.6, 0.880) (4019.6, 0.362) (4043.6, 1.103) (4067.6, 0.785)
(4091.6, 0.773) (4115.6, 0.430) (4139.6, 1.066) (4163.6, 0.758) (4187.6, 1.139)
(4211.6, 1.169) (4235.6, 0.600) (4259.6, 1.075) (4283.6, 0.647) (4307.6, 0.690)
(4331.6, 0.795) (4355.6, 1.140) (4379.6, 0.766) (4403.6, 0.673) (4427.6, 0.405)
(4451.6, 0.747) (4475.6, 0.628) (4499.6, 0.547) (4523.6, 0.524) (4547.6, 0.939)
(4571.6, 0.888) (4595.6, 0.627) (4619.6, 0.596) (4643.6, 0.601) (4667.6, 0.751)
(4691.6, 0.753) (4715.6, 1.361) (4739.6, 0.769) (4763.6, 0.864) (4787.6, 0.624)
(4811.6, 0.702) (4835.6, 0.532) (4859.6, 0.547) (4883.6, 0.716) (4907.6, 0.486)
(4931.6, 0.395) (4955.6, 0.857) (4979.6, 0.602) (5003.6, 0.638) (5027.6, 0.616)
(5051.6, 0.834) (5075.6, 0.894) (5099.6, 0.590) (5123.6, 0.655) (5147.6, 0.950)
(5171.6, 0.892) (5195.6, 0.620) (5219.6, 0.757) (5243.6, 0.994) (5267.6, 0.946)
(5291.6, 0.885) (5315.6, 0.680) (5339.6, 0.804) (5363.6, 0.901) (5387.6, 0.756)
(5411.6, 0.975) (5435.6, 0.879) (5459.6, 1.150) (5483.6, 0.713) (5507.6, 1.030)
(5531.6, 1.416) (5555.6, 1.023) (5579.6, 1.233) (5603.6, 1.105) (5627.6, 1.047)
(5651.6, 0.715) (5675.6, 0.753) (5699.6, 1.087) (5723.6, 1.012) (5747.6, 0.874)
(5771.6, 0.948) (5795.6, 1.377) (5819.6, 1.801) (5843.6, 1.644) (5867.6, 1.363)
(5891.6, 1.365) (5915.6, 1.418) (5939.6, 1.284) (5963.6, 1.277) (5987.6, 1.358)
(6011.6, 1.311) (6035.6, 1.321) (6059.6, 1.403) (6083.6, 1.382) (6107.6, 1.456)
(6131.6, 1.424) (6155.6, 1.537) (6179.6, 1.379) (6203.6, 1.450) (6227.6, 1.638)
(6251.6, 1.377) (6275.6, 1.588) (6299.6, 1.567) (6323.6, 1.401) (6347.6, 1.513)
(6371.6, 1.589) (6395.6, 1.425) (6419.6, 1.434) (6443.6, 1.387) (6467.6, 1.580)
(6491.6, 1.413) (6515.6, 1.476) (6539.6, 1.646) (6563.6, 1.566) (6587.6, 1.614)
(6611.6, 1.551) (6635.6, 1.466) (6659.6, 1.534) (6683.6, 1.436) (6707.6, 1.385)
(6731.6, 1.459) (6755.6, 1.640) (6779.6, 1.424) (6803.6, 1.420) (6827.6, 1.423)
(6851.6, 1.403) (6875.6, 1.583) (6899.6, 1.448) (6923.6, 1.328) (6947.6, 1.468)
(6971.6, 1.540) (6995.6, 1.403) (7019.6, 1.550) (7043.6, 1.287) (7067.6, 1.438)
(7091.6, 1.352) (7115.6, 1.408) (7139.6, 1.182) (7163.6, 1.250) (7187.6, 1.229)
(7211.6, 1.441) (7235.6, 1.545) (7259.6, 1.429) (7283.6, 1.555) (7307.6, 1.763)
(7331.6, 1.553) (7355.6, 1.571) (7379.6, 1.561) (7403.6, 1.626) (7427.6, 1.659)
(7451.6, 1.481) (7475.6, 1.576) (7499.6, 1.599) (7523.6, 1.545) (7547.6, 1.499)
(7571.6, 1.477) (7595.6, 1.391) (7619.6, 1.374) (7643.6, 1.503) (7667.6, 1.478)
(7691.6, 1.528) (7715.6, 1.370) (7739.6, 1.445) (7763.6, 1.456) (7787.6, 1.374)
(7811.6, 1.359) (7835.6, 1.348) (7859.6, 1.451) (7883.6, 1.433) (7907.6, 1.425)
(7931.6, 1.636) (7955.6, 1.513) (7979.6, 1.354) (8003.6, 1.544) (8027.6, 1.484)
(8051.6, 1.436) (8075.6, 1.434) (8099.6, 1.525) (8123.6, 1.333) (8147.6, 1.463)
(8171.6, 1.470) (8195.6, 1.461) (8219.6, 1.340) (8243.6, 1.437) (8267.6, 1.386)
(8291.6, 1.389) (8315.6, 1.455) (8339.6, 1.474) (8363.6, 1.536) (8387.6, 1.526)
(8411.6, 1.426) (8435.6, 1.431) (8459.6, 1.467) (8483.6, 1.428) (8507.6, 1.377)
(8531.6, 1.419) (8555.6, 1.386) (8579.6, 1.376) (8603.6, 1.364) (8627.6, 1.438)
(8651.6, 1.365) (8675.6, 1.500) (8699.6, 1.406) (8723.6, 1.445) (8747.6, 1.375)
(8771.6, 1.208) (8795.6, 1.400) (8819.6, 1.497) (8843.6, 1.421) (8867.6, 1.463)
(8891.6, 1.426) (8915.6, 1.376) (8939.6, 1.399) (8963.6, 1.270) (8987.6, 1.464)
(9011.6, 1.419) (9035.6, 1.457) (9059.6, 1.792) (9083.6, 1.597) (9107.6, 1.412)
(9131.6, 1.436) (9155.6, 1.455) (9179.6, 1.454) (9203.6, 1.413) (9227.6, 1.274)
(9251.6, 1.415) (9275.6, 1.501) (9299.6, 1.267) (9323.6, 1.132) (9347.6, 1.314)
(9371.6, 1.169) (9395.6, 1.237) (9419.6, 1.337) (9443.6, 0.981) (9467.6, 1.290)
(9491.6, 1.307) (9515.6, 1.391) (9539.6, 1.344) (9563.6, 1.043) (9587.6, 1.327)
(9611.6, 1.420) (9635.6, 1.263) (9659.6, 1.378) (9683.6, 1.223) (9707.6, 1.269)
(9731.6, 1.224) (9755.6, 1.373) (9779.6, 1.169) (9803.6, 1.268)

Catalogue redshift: 0.380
